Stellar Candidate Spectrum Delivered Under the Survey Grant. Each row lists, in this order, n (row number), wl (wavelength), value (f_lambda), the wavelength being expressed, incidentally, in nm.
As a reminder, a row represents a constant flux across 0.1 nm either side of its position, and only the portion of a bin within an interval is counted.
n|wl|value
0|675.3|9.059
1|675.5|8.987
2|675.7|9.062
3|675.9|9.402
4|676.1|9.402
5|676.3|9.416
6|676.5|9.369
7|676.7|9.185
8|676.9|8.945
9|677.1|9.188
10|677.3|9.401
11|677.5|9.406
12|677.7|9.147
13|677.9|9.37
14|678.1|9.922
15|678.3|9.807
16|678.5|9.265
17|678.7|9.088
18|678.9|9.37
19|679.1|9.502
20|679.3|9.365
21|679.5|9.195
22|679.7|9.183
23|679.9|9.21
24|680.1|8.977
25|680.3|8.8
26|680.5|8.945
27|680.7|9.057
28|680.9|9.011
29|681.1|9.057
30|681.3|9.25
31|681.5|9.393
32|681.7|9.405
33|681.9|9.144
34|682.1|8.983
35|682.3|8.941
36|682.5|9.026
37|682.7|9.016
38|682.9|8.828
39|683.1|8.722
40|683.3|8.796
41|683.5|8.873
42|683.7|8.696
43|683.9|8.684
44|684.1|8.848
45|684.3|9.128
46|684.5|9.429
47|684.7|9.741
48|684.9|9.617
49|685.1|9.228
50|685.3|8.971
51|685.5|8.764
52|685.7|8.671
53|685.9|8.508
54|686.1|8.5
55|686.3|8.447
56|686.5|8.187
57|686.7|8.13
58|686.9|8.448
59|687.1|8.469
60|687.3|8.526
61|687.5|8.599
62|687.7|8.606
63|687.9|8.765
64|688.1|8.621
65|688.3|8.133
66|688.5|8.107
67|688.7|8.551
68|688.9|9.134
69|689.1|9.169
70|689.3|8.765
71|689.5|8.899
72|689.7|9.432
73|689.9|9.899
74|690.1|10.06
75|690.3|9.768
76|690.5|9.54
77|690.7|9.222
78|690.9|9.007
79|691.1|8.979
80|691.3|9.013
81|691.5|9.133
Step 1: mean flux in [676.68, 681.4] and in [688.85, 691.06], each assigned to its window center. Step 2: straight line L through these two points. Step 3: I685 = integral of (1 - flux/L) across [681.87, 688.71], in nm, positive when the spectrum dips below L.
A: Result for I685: 0.40 nm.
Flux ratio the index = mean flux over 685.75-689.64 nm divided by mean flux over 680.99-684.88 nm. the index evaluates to 0.9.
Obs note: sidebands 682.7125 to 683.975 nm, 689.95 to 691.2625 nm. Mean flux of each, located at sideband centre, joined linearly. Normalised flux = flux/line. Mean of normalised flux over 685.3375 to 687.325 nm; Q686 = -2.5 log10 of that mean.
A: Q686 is 0.07 mag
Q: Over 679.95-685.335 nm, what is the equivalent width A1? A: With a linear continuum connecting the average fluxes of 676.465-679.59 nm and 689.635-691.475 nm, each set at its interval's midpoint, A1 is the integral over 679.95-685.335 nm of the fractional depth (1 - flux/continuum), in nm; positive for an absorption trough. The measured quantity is 0.180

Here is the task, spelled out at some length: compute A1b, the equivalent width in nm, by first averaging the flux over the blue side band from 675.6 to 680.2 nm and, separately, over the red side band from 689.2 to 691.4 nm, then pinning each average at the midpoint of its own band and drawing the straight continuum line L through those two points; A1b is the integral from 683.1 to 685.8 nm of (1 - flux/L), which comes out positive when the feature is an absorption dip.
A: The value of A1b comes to 0.086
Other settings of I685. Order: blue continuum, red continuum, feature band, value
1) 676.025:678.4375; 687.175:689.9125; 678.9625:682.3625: 0.02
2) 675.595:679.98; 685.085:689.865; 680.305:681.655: 0.00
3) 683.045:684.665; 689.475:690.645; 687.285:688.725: 0.14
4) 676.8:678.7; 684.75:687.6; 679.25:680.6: 0.01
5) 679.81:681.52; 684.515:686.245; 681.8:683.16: 0.01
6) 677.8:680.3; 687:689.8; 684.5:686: -0.03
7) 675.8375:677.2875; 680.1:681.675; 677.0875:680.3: -0.05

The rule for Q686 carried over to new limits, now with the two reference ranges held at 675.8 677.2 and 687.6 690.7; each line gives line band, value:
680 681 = 0.03 mag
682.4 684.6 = 0.03 mag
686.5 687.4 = 0.09 mag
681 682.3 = 0.00 mag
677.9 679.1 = -0.03 mag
